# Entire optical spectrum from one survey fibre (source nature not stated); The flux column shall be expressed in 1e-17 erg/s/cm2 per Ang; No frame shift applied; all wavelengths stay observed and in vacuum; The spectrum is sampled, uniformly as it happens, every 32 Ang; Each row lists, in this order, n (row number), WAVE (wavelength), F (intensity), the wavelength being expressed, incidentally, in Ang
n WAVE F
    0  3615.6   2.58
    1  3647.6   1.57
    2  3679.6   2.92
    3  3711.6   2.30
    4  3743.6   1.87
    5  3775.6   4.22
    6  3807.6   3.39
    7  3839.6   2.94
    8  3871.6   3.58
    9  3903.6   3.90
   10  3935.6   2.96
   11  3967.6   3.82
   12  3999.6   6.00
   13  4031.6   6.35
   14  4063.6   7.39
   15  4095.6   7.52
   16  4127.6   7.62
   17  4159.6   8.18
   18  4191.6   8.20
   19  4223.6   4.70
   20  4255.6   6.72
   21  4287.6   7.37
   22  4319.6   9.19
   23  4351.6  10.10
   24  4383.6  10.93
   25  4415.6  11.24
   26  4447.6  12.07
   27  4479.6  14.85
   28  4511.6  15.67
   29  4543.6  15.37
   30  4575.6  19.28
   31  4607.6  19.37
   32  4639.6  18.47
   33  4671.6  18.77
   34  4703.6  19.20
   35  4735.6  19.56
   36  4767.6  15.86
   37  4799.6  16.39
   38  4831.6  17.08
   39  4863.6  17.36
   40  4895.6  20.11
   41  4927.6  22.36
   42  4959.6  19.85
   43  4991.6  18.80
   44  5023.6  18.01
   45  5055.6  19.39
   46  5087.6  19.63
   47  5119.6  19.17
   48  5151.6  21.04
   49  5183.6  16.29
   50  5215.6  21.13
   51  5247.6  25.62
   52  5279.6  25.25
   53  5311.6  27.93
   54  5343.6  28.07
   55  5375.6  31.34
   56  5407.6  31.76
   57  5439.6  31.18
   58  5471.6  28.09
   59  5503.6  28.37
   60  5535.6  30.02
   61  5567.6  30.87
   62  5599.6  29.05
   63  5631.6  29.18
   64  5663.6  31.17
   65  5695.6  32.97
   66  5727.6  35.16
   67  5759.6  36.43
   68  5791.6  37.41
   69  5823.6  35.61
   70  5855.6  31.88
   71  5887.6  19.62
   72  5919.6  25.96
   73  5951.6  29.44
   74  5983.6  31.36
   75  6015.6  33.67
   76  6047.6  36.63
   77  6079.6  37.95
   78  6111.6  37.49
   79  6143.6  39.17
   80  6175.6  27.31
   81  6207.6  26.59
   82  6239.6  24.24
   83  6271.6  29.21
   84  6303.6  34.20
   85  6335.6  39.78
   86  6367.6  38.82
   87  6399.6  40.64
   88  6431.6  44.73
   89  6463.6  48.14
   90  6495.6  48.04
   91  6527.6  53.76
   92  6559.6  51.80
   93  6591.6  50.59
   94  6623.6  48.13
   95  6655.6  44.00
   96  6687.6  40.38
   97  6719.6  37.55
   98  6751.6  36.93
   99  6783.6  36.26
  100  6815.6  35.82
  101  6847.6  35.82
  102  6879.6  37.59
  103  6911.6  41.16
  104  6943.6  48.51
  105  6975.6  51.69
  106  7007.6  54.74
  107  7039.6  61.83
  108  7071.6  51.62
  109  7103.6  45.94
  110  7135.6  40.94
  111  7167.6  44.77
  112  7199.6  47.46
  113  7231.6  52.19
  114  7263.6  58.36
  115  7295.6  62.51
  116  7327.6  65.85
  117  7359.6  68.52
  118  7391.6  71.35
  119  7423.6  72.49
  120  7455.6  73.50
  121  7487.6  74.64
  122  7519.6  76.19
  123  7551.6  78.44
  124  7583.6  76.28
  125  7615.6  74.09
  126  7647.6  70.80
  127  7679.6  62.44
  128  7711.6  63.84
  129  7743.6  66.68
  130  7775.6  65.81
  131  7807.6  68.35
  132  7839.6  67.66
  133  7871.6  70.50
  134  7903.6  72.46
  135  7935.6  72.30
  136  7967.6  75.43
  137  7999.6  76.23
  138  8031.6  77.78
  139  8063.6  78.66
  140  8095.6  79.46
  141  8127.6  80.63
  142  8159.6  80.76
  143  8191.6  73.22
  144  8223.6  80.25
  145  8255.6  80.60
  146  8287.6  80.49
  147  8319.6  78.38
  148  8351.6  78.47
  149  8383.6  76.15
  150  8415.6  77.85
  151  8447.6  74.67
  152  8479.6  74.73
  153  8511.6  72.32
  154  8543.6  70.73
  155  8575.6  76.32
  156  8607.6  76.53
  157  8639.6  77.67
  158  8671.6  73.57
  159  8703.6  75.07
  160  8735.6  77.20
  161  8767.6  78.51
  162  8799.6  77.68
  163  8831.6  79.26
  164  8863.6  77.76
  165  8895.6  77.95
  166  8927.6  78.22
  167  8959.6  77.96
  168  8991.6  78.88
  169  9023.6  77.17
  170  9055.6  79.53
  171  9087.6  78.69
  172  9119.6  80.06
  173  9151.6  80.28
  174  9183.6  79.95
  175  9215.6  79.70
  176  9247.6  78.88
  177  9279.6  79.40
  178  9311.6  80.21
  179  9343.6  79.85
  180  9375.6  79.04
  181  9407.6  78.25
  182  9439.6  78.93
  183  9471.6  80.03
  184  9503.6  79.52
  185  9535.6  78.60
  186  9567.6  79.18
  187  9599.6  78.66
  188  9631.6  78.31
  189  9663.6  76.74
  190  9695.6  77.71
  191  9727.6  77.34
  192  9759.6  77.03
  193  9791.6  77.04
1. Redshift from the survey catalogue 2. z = 0.00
